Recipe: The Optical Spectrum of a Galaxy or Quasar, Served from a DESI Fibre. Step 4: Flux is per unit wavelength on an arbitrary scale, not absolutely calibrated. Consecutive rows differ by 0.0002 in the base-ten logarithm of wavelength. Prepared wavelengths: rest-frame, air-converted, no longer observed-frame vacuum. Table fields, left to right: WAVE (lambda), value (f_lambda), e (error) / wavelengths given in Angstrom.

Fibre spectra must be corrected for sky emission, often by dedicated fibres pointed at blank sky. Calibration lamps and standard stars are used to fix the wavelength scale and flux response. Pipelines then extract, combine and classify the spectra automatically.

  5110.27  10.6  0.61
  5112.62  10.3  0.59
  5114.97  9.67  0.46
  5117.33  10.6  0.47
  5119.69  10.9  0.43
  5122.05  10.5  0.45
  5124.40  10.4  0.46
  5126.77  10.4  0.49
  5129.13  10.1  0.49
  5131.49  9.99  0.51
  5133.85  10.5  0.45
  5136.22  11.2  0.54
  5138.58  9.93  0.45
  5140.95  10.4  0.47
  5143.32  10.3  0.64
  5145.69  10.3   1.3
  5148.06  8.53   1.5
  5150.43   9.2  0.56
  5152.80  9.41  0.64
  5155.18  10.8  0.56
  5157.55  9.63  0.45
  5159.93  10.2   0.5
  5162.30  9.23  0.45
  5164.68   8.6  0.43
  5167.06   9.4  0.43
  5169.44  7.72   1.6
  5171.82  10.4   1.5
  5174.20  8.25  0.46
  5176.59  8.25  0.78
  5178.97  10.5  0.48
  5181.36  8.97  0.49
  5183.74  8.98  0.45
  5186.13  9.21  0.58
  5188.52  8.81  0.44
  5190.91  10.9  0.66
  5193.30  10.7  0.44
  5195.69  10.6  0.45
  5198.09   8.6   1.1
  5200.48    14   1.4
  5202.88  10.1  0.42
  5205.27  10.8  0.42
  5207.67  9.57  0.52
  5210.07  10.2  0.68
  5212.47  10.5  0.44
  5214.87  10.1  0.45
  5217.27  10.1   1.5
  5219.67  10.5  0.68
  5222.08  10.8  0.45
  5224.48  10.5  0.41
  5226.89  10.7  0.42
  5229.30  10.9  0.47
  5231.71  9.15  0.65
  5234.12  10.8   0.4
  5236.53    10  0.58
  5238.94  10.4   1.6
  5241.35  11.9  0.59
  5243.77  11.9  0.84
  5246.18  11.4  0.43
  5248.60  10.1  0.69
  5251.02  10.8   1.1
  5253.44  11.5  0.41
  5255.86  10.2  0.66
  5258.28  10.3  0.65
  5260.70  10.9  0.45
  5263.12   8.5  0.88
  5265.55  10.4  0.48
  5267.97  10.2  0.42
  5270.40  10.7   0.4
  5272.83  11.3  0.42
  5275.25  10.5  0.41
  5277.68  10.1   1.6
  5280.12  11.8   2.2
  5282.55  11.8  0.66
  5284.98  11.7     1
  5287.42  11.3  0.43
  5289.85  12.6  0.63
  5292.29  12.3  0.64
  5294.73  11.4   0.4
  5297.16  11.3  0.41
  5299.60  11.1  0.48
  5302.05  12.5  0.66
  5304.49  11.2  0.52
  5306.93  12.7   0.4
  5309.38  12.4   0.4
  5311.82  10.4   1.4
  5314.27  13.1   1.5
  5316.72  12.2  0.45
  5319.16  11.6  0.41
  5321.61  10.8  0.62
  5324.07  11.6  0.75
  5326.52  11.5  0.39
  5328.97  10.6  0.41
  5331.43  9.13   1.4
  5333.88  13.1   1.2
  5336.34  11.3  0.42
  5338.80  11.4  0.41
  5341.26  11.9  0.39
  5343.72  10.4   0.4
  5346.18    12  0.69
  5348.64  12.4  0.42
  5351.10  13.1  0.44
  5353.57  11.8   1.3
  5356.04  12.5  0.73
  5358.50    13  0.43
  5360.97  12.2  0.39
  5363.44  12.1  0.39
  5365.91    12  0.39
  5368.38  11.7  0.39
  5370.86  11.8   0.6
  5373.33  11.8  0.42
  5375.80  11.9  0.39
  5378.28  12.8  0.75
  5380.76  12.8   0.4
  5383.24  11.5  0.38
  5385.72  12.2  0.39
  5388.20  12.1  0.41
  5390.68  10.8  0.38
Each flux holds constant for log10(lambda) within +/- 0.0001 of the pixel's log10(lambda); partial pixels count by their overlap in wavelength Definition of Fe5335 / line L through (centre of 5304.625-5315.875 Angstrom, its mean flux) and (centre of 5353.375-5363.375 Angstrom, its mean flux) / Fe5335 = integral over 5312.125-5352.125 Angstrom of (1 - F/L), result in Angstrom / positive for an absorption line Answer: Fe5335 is 2.0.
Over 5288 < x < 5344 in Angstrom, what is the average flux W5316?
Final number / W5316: 11.6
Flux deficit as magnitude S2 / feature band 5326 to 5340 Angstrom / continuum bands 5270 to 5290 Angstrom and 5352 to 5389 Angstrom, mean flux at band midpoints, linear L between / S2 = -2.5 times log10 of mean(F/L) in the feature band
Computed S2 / 0.06 mag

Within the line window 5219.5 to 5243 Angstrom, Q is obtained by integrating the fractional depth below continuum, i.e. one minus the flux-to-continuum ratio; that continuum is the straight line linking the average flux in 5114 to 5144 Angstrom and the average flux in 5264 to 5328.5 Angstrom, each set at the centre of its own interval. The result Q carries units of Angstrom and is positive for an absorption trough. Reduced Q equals 0.95 Angstrom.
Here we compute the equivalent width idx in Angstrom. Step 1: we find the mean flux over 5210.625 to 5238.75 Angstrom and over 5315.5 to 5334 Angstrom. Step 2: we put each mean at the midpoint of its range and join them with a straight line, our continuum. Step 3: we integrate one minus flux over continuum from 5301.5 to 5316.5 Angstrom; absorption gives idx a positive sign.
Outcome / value -1.3 Angstrom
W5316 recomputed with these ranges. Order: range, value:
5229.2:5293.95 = 10.9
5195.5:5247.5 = 10.6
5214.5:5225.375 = 10.4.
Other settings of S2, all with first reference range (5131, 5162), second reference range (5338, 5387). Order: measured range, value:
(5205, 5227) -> 0.03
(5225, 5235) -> 0.04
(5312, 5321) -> -0.03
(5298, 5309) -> -0.04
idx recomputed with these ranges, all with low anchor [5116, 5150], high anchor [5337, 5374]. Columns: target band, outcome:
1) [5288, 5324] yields -0.6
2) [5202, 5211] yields 0.6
